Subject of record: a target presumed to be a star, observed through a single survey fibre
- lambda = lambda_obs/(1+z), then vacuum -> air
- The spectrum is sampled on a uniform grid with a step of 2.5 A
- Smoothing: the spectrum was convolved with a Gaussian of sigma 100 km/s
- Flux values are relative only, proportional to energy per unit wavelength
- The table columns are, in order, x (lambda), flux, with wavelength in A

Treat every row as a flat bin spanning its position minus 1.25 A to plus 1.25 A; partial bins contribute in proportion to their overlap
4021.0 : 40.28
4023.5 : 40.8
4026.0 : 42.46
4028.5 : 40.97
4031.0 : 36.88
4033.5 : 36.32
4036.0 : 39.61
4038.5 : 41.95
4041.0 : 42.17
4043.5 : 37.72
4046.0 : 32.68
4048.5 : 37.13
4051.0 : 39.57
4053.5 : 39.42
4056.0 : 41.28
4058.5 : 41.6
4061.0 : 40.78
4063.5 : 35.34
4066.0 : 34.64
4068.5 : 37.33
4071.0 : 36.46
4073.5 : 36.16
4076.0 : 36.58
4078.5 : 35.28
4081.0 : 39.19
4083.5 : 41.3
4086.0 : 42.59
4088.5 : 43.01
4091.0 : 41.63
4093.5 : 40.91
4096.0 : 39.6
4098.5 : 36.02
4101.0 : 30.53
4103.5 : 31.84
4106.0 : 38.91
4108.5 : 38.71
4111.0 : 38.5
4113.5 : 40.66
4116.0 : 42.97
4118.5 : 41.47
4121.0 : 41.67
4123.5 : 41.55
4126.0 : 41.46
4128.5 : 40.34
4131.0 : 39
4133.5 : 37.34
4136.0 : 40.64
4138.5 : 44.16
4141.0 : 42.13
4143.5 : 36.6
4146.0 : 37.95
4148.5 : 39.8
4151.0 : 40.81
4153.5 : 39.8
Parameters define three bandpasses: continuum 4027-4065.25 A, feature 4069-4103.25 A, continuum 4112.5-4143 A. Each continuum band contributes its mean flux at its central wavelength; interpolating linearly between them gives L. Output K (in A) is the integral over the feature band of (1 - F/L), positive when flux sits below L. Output 1.5 A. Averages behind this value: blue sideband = 38.9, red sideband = 41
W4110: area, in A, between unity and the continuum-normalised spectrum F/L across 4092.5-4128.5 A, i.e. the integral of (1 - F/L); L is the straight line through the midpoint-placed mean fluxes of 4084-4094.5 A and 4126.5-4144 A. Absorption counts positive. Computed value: 1.9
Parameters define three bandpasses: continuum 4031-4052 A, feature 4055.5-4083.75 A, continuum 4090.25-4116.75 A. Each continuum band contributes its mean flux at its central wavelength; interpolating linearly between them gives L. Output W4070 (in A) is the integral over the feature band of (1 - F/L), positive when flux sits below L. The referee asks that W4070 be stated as 0.29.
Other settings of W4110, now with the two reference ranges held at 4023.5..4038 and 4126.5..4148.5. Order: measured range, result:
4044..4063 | 0.4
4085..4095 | -0.6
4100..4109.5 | 1.1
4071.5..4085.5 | 0.6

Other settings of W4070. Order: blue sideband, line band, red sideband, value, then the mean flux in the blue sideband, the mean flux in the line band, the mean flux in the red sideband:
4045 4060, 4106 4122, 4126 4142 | -0.13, 38.7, 40.5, 40.6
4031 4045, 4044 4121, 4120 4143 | 2.89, 39.2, 38.4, 40.8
